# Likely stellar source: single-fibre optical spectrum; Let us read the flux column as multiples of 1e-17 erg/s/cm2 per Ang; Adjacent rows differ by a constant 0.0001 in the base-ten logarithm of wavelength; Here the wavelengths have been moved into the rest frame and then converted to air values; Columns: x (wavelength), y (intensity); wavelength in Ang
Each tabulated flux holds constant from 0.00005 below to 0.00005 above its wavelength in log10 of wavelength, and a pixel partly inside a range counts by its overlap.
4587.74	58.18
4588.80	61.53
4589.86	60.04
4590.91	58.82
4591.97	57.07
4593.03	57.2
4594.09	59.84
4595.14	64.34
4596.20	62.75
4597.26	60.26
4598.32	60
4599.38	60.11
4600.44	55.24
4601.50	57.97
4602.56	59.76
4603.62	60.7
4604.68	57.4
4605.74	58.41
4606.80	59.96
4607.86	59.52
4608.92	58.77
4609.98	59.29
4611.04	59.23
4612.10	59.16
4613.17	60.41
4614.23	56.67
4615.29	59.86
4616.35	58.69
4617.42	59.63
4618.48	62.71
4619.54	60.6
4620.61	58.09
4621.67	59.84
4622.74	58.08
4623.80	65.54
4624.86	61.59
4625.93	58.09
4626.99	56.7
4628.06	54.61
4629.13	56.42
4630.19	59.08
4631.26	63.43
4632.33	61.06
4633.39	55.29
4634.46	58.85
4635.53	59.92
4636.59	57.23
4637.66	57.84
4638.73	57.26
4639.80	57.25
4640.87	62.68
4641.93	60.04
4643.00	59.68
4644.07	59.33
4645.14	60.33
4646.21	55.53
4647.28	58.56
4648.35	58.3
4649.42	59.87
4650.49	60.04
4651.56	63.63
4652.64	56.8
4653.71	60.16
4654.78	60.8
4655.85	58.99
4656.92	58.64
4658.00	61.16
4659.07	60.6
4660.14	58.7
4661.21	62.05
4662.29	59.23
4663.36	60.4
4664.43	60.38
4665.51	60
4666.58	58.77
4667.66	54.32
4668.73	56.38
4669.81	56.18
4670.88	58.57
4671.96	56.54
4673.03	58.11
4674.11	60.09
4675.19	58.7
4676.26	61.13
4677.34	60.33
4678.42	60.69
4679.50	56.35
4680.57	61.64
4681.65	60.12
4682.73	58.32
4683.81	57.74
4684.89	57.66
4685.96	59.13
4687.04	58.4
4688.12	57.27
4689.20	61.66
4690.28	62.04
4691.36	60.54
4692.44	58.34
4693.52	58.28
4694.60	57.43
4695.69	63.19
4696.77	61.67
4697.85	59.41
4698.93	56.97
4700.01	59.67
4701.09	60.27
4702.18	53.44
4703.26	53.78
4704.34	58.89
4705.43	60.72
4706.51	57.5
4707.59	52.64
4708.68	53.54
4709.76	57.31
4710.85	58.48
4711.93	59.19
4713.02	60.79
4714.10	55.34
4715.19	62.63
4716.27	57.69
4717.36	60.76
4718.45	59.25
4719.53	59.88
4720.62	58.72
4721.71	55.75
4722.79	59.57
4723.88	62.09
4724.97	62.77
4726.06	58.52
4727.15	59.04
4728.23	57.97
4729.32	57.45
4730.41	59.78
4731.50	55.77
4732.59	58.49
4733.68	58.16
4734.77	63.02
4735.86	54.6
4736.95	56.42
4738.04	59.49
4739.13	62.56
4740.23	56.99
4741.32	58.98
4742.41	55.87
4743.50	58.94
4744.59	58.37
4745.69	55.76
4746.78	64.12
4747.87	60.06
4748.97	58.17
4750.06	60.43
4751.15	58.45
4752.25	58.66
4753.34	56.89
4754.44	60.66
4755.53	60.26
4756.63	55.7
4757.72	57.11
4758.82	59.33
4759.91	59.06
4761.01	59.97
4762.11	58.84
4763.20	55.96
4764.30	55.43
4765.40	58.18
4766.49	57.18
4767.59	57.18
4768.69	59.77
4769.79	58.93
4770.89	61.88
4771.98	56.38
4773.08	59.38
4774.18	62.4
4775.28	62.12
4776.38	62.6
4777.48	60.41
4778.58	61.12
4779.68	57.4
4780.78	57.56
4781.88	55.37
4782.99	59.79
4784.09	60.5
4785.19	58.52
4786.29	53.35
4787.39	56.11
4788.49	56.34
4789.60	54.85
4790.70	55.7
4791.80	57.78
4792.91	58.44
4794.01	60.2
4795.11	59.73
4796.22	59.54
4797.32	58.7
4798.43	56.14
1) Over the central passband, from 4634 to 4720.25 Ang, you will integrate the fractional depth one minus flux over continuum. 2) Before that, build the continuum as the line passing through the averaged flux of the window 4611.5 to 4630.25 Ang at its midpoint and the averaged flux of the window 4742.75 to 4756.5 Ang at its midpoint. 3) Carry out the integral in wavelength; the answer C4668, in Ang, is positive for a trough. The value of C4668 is 0.4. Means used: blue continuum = 59.2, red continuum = 59.1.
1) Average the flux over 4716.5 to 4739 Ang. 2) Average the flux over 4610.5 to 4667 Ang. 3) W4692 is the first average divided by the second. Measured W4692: 0.99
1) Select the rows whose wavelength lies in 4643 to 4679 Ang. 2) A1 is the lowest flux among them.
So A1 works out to 54.32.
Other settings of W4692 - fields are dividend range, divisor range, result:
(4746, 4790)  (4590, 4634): 0.99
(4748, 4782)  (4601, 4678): 0.99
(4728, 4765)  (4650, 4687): 0.99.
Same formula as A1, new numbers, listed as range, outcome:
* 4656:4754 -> 52.64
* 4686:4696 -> 57.27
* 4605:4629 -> 54.61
